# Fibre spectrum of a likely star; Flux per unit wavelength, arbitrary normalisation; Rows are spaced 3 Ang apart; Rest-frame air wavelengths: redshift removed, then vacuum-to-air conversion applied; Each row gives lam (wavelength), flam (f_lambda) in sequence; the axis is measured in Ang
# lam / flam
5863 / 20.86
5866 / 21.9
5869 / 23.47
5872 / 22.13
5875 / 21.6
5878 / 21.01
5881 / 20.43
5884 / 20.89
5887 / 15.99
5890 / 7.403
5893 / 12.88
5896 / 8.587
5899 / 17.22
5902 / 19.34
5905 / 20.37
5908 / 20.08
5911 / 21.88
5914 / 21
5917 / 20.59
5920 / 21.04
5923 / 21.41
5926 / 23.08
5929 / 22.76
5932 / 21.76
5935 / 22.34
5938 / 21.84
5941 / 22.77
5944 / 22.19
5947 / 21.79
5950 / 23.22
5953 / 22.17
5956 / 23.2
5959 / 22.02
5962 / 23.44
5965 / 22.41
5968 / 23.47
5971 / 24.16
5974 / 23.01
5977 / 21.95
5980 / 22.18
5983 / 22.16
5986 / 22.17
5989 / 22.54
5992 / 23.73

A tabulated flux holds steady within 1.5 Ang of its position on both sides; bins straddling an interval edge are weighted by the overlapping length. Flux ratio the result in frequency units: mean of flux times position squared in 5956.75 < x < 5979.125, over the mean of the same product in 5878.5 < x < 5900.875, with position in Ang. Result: 1.6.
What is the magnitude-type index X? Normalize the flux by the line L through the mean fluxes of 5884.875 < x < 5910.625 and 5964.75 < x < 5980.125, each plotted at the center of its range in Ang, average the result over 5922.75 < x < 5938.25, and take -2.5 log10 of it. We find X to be -0.18 mag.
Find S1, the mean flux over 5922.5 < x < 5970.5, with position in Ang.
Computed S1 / 22.5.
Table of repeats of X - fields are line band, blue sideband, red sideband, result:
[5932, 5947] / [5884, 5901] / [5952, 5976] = -0.131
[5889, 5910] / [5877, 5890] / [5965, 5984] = 0.225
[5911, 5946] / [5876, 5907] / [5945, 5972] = -0.098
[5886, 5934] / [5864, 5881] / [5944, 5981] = 0.199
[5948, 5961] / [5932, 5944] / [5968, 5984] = -0.009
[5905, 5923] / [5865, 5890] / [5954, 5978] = 0.019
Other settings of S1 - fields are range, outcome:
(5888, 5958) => 19.9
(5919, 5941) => 22.1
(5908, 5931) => 21.6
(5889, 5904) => 13.5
